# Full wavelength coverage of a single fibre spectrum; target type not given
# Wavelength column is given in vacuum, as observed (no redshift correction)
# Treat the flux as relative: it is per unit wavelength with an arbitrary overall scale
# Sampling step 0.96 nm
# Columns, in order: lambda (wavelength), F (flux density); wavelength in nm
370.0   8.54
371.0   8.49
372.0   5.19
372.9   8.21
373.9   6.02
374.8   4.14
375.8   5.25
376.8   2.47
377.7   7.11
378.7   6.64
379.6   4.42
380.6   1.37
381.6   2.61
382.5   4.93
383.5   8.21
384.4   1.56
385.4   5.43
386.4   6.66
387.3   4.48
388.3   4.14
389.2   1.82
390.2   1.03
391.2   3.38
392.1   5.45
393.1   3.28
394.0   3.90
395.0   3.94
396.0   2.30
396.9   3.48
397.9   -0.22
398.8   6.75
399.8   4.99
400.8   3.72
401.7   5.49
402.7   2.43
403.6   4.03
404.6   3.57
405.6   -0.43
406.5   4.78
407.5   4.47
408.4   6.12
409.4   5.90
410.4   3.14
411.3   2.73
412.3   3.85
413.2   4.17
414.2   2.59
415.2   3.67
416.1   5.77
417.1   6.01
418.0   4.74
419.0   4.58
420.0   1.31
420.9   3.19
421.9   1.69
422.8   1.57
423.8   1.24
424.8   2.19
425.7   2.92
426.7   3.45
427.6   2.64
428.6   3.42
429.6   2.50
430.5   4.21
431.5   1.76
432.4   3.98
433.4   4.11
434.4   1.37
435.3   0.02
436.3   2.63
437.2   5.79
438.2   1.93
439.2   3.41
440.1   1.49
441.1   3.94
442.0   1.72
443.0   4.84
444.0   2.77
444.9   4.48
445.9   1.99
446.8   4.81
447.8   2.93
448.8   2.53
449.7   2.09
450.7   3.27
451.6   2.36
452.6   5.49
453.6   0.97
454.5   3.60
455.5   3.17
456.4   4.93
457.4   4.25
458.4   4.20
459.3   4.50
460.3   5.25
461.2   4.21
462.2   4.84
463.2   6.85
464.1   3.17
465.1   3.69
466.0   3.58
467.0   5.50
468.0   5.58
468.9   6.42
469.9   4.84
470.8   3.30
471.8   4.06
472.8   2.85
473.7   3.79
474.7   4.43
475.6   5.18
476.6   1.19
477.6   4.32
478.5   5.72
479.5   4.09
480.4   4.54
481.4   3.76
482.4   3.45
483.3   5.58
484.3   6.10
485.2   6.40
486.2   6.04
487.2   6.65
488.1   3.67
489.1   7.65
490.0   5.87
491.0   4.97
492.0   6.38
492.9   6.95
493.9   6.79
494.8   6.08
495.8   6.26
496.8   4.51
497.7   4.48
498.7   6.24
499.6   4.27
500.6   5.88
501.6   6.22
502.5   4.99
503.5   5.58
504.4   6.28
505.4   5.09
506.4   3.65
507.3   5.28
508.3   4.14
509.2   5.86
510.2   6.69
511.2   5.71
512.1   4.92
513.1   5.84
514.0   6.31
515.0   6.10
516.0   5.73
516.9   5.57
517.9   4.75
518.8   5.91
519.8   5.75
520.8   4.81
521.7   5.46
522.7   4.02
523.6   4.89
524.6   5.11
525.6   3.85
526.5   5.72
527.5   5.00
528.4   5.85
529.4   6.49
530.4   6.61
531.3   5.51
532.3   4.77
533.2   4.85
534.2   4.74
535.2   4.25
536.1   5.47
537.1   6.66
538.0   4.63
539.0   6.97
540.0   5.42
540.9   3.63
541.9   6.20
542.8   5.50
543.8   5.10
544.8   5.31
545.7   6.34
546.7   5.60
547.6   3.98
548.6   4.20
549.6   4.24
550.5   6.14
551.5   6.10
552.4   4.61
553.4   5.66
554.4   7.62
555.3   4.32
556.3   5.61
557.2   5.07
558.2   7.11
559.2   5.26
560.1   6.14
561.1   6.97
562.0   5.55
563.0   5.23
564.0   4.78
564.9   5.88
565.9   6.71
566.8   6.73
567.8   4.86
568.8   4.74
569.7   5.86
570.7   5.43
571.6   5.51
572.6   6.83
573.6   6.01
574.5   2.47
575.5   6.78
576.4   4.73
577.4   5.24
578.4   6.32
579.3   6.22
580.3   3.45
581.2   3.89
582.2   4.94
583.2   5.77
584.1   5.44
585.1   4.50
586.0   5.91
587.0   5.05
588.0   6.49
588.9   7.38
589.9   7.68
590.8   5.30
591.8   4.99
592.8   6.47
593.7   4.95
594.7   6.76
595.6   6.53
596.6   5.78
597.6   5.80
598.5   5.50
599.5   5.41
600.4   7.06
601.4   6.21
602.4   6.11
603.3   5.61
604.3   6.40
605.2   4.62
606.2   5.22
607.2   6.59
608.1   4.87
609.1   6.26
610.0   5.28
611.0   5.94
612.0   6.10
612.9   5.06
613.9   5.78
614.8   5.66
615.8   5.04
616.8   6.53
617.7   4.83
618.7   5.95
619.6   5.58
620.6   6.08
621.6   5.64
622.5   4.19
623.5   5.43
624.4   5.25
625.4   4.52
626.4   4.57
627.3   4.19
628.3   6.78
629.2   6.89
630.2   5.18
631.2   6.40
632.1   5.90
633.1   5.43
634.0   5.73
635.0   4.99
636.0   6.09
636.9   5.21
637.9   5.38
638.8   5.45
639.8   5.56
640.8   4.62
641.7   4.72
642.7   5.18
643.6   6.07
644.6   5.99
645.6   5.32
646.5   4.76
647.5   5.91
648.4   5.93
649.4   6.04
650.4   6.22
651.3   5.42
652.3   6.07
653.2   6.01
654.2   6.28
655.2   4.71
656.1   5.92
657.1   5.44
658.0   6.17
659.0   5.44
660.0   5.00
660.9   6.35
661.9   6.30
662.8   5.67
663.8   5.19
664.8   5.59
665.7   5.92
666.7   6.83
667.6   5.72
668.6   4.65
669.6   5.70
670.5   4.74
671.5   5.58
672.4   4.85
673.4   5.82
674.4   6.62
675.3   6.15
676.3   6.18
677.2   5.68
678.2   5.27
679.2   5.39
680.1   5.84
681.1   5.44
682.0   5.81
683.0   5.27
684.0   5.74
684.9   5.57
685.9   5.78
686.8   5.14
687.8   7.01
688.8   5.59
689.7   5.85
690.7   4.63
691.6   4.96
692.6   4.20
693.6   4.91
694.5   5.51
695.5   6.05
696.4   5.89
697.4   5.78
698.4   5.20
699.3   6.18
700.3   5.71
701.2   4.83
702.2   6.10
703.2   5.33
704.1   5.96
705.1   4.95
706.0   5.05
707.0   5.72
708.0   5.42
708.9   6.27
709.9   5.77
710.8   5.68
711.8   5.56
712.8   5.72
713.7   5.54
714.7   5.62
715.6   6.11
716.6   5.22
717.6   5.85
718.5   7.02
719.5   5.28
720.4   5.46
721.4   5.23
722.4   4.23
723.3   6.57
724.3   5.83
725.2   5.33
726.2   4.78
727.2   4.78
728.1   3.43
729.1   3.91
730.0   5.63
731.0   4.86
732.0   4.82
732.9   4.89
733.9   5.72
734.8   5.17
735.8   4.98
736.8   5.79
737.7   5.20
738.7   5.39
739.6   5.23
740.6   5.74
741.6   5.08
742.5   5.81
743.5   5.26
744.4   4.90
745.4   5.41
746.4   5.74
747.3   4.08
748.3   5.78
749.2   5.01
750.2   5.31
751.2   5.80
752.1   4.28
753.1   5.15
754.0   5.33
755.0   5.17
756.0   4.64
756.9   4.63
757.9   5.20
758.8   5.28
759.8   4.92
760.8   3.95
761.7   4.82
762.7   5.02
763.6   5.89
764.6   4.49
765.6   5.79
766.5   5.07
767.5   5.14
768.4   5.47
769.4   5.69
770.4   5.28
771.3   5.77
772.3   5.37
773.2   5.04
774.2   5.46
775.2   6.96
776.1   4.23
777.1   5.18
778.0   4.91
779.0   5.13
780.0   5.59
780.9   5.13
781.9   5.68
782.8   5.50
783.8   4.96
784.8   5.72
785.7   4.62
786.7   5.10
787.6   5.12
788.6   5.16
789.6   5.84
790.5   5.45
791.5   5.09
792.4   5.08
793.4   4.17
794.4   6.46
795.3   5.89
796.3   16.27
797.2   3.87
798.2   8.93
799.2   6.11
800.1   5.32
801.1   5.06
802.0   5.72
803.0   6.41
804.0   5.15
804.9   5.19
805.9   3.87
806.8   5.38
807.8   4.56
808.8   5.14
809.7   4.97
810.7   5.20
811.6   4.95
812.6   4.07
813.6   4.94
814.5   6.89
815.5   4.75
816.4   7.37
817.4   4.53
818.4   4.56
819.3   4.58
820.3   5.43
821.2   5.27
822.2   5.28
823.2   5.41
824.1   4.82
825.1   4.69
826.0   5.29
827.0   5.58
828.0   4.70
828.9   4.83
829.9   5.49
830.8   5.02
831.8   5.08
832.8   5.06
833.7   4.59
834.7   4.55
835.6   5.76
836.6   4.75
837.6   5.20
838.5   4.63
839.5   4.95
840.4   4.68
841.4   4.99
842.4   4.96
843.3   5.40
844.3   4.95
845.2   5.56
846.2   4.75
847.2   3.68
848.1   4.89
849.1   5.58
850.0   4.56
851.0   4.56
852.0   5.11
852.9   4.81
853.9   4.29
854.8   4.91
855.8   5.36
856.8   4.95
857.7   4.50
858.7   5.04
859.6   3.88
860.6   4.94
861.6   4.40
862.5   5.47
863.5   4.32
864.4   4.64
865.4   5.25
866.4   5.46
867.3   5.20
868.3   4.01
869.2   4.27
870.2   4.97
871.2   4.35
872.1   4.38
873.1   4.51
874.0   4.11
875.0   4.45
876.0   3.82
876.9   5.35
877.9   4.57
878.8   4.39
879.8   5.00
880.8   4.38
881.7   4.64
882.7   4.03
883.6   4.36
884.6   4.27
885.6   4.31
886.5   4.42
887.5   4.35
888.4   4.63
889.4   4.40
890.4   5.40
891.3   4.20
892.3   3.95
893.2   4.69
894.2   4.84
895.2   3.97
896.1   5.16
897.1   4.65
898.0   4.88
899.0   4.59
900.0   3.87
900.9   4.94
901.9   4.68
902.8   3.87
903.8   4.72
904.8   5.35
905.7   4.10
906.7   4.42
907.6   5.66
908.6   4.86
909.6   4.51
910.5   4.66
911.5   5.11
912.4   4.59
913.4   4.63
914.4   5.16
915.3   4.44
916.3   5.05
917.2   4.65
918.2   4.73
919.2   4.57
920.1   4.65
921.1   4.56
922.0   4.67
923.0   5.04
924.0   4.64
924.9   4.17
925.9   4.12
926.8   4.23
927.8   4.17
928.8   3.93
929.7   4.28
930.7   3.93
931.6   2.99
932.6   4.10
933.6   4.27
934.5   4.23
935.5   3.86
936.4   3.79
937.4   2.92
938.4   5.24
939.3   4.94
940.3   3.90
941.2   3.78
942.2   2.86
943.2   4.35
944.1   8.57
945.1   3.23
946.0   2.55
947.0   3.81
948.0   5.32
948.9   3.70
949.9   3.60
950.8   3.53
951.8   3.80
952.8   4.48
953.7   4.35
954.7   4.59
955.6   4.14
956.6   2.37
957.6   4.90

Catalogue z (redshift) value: 0.213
